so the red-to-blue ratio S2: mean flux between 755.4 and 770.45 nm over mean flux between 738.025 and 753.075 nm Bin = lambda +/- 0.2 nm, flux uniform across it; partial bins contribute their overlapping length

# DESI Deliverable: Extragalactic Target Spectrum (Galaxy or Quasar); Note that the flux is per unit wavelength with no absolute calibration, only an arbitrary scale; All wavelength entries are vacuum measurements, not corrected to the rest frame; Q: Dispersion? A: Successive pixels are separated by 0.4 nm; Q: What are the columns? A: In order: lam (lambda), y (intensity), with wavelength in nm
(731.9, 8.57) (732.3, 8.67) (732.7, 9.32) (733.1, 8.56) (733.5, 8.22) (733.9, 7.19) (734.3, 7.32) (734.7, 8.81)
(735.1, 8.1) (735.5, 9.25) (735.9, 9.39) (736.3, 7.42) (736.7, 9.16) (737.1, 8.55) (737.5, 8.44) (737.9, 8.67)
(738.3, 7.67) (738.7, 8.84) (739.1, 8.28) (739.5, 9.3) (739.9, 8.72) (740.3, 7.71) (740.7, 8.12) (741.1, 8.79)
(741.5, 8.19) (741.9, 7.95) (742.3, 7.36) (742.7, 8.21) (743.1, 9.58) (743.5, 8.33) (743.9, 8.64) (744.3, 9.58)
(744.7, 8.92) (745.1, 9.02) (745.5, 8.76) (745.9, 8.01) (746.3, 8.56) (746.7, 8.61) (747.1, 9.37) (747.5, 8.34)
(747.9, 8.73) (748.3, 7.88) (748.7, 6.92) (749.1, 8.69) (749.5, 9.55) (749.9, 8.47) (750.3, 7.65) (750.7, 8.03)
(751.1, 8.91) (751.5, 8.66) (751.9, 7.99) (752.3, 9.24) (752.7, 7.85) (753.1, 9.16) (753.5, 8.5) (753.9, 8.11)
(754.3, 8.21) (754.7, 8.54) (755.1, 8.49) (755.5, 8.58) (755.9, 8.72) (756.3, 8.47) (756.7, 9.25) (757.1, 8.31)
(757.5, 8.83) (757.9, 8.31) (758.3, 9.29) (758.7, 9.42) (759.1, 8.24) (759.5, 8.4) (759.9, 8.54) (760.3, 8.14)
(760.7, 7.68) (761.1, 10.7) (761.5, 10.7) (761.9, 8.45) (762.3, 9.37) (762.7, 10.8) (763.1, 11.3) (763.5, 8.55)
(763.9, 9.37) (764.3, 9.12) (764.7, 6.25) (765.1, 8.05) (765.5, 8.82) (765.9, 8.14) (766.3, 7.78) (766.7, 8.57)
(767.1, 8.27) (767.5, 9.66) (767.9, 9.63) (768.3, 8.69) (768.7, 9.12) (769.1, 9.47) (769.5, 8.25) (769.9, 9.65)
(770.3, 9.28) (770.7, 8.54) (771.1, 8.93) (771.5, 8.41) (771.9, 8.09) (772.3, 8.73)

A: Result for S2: 1.05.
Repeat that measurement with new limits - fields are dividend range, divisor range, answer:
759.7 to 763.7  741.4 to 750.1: 1.10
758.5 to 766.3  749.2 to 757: 1.04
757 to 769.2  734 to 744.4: 1.05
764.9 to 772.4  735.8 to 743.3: 1.04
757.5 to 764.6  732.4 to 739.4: 1.08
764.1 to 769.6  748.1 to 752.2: 1.03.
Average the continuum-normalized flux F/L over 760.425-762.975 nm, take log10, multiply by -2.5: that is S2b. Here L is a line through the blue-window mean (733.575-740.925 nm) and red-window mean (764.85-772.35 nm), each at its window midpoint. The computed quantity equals -0.12 mag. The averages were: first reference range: 8.38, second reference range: 8.72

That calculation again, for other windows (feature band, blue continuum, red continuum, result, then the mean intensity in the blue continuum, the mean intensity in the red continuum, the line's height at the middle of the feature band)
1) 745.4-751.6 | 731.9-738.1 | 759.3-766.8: 0.03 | 8.47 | 8.88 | 8.67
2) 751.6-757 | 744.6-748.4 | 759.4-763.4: 0.06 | 8.63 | 9.41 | 9.04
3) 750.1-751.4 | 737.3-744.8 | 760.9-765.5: 0.08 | 8.48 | 9.31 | 8.85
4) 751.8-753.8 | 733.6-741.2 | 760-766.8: 0.02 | 8.4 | 8.93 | 8.71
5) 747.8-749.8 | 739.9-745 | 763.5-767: 0.01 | 8.47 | 8.28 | 8.42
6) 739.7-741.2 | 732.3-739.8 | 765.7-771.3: 0.03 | 8.48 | 8.86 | 8.53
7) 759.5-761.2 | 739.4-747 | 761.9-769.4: 0.03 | 8.55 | 8.92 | 8.83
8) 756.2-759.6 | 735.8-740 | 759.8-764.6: 0.06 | 8.56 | 9.35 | 9.21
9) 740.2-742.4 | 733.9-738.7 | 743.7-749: 0.05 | 8.4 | 8.57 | 8.48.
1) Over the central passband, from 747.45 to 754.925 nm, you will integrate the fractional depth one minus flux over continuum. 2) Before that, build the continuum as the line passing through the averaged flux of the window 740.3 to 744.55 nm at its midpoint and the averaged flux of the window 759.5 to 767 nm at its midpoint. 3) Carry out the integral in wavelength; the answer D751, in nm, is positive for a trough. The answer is 0.21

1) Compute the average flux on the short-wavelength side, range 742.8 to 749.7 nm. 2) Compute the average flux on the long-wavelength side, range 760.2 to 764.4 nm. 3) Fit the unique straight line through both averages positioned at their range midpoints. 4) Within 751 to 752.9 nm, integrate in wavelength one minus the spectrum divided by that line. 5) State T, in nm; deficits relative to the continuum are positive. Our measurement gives 0.10 nm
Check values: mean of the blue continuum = 8.67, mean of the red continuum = 9.51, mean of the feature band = 8.51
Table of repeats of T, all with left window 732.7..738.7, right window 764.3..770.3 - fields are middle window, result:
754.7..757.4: -0.028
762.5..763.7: -0.225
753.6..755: 0.036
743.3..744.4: -0.043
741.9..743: 0.060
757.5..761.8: -0.175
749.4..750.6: 0.010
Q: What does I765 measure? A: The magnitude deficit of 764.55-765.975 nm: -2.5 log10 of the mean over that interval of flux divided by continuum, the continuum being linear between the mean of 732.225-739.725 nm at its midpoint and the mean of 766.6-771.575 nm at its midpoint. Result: 0.14 mag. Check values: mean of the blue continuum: 8.48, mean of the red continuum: 8.98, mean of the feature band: 7.84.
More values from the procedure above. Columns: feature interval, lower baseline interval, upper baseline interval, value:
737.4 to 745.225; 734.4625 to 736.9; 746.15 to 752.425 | 0.01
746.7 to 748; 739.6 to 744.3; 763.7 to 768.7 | -0.04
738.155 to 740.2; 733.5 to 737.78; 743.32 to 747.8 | -0.01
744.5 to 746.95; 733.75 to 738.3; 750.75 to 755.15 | -0.03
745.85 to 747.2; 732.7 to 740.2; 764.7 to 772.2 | -0.02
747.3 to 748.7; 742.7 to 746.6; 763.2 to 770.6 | 0.08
